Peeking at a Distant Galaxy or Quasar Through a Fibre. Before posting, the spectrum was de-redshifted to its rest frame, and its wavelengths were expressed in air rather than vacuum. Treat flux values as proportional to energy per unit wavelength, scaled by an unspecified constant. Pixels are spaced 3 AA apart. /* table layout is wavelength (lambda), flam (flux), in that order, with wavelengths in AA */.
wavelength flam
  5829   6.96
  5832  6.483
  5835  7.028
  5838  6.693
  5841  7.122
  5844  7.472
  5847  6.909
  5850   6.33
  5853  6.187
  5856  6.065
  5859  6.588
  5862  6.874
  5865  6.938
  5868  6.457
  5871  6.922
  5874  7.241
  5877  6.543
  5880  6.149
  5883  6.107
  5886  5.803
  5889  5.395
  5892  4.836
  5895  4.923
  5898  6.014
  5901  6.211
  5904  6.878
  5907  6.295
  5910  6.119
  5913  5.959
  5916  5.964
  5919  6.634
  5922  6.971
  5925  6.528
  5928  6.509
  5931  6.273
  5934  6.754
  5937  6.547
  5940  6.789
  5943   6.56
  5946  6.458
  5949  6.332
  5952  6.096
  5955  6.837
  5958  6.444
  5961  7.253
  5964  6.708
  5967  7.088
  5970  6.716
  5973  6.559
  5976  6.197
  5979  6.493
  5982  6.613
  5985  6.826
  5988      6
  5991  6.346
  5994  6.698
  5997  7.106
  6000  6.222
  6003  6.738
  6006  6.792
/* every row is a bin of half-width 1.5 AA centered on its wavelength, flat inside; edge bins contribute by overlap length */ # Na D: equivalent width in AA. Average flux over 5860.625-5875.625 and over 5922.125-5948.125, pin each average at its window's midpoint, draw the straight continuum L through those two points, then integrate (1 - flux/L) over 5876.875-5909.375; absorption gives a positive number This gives 4.1 AA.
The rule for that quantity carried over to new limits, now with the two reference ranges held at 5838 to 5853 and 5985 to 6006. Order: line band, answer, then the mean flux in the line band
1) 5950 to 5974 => -0.30 AA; 6.71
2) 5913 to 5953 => 1.22 AA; 6.48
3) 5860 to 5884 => 0.49 AA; 6.66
